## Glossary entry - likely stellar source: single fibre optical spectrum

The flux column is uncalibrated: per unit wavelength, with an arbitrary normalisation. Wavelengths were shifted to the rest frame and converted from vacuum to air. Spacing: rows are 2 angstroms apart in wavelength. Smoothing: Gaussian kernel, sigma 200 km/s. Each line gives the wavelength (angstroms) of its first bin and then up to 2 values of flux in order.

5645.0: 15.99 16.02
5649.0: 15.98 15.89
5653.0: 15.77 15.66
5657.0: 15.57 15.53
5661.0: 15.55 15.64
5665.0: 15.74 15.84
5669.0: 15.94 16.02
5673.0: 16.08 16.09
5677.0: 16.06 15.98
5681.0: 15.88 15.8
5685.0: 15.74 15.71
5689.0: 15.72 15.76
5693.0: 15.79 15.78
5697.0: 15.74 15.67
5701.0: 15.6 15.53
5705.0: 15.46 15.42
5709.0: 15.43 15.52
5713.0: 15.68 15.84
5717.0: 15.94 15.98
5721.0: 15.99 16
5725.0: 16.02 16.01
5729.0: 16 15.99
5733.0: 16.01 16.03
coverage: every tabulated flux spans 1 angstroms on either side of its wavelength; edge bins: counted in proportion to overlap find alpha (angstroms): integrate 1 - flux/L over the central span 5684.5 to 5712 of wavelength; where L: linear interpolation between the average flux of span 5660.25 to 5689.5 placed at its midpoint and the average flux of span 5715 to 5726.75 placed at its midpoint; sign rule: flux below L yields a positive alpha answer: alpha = 0.49 angstroms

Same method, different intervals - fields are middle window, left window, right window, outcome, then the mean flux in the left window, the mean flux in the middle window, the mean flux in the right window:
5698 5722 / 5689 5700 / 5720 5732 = 0.30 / 15.7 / 15.7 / 16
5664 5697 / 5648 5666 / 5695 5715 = -0.47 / 15.7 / 15.9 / 15.6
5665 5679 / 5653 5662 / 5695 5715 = -0.35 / 15.6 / 16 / 15.6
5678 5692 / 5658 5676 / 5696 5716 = -0.07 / 15.8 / 15.8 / 15.6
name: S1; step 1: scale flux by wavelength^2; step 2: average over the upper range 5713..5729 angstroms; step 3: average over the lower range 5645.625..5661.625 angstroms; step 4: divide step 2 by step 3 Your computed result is 1.04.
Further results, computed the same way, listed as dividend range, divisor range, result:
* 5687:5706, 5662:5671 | 1.00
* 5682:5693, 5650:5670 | 1.01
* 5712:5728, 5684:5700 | 1.02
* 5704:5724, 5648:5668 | 1.02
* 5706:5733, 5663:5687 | 1.01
